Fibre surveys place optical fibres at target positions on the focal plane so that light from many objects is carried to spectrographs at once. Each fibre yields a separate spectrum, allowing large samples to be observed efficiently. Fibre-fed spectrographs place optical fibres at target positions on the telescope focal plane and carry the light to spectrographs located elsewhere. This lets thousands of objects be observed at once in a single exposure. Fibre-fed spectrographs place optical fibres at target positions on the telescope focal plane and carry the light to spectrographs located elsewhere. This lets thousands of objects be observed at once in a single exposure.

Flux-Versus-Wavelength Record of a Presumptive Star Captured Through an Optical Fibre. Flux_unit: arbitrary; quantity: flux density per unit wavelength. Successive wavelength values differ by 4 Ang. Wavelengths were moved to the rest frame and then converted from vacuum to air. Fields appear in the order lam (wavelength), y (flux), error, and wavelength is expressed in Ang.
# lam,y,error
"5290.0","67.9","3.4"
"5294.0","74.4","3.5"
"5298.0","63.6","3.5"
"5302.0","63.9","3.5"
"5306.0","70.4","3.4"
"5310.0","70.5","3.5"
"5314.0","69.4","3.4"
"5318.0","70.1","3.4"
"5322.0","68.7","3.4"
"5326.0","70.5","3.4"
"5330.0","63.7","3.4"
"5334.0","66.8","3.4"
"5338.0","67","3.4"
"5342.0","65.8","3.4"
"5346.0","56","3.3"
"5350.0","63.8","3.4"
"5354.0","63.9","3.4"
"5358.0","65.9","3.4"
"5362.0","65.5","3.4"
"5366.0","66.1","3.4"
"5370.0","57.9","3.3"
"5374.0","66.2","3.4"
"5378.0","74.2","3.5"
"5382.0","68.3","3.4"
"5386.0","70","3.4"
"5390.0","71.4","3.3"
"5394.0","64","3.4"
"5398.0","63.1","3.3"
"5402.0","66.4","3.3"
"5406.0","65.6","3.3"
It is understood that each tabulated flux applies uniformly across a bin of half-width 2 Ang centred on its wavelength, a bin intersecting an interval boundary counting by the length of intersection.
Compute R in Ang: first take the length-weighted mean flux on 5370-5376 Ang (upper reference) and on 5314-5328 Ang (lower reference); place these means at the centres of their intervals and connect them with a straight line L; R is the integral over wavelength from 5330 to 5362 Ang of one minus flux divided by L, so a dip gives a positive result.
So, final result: 1.2 Ang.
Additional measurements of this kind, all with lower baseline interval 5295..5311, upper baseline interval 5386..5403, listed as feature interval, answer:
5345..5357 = 0.9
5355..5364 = 0.2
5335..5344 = 0.1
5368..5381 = 0.1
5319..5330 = -0.2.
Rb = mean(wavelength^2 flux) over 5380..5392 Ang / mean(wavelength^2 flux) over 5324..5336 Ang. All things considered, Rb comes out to 1.07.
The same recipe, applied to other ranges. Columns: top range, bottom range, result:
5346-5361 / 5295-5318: 0.95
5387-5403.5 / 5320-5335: 1.01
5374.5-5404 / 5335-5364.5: 1.08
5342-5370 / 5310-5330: 0.93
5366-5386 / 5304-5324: 0.98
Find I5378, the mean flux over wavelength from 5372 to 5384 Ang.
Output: 69.6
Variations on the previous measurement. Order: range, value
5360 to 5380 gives 66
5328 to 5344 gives 65.8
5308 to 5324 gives 69.7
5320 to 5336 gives 67.4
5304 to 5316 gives 70.1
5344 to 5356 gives 61.2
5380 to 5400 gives 67.4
